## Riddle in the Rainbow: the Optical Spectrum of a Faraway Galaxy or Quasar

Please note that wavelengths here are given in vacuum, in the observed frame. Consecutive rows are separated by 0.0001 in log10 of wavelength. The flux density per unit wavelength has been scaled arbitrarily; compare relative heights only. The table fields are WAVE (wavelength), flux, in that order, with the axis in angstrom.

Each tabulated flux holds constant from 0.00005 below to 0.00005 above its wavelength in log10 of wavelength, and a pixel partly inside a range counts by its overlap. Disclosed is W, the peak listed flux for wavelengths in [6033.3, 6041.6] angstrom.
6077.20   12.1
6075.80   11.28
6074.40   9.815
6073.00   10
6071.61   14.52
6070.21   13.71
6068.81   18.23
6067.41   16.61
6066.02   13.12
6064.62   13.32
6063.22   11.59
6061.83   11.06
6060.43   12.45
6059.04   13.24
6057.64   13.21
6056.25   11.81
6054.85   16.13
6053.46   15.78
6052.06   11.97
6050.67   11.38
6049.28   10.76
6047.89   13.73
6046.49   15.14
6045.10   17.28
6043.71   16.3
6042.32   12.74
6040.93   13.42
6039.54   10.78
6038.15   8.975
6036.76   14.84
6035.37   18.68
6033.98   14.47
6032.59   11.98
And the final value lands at 18.68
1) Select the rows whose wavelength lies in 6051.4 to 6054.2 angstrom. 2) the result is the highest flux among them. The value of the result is 15.78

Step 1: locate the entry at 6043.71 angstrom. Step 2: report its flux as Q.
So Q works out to 16.3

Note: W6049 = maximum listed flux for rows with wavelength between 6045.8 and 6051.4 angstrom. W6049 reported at 15.14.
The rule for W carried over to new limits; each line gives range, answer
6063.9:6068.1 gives 16.61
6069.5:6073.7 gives 14.52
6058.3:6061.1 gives 13.24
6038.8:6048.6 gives 17.28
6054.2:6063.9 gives 16.13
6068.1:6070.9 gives 18.23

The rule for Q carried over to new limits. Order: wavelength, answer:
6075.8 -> 11.28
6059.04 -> 13.24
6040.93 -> 13.42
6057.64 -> 13.21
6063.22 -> 11.59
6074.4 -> 9.815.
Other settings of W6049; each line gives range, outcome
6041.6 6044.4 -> 16.3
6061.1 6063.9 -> 11.59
